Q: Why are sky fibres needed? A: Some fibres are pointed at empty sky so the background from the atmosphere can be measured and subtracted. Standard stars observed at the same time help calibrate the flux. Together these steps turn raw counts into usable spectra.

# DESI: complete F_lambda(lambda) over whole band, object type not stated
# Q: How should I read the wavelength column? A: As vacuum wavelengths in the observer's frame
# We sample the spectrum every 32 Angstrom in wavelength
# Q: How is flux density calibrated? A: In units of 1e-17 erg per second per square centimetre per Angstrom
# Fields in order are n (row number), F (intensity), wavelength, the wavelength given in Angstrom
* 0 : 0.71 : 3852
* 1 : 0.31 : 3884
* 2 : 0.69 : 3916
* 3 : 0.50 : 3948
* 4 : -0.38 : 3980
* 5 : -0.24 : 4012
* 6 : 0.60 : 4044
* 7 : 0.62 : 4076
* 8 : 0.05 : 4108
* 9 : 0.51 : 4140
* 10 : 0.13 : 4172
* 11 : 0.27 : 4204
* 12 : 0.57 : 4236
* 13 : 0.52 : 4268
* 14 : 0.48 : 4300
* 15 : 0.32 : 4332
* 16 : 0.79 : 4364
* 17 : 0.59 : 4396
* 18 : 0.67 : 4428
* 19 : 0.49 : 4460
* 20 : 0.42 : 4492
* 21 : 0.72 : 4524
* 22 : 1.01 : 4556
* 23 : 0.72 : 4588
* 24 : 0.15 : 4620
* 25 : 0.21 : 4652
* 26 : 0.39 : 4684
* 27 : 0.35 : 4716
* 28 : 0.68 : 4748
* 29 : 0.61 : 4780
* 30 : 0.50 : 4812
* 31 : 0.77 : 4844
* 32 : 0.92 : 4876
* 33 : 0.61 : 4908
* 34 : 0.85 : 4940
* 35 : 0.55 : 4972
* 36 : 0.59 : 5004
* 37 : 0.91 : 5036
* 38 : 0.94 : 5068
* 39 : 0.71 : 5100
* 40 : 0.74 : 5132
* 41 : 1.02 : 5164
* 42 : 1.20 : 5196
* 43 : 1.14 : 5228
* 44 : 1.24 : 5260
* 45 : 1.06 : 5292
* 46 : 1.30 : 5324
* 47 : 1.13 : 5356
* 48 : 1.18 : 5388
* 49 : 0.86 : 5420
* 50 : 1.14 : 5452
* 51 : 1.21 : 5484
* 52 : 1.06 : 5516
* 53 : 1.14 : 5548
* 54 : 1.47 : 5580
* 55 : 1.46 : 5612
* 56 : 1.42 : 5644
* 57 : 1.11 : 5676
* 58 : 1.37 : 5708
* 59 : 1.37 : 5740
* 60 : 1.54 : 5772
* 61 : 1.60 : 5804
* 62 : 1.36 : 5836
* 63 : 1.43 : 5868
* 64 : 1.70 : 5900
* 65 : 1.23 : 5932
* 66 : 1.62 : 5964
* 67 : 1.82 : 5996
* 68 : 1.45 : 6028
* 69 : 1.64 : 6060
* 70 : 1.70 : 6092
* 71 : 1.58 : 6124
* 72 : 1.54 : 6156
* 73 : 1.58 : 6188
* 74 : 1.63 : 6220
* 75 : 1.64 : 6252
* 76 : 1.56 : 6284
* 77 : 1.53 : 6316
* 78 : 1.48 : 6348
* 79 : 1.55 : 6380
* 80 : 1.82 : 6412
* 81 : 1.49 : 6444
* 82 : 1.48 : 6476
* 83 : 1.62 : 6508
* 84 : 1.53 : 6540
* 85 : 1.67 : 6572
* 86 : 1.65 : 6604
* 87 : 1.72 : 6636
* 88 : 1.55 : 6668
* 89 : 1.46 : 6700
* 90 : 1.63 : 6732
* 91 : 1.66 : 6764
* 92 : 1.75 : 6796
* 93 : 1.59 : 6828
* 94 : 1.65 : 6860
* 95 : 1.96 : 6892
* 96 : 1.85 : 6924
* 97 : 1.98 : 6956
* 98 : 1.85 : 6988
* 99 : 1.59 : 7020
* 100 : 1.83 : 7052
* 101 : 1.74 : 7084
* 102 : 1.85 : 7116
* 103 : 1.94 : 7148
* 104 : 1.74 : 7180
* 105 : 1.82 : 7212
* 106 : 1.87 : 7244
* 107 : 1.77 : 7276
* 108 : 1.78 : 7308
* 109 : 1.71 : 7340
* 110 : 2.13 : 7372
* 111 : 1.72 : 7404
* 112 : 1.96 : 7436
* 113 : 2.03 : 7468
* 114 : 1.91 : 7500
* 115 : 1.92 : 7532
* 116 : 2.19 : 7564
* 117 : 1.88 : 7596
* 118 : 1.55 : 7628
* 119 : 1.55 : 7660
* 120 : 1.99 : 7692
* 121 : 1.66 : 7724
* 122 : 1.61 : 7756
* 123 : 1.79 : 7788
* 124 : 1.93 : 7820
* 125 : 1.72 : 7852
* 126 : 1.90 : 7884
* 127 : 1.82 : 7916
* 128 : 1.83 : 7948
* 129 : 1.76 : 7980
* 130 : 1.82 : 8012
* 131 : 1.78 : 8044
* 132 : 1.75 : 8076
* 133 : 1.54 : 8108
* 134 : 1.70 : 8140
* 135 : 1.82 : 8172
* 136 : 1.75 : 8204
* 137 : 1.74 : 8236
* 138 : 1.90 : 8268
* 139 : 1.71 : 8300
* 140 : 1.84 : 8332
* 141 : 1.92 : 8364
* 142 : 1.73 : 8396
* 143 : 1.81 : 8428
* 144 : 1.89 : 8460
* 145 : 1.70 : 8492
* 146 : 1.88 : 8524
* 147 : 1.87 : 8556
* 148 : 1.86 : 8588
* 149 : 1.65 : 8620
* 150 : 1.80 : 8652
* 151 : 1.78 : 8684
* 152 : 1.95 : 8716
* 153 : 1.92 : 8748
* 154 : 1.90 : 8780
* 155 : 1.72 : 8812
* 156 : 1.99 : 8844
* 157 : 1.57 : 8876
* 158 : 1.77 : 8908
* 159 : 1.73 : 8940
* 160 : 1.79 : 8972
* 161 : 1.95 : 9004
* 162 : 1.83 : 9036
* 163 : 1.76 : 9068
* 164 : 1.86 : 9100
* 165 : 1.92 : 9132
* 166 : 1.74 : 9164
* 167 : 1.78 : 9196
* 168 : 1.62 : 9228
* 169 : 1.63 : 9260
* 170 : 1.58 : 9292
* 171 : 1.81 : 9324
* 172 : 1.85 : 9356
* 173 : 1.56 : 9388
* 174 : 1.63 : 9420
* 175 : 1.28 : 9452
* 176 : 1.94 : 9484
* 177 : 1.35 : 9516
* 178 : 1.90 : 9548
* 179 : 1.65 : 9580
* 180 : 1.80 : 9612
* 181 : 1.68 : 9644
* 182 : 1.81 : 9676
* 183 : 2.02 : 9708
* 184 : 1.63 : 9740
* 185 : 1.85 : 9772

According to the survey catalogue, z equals 0.296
